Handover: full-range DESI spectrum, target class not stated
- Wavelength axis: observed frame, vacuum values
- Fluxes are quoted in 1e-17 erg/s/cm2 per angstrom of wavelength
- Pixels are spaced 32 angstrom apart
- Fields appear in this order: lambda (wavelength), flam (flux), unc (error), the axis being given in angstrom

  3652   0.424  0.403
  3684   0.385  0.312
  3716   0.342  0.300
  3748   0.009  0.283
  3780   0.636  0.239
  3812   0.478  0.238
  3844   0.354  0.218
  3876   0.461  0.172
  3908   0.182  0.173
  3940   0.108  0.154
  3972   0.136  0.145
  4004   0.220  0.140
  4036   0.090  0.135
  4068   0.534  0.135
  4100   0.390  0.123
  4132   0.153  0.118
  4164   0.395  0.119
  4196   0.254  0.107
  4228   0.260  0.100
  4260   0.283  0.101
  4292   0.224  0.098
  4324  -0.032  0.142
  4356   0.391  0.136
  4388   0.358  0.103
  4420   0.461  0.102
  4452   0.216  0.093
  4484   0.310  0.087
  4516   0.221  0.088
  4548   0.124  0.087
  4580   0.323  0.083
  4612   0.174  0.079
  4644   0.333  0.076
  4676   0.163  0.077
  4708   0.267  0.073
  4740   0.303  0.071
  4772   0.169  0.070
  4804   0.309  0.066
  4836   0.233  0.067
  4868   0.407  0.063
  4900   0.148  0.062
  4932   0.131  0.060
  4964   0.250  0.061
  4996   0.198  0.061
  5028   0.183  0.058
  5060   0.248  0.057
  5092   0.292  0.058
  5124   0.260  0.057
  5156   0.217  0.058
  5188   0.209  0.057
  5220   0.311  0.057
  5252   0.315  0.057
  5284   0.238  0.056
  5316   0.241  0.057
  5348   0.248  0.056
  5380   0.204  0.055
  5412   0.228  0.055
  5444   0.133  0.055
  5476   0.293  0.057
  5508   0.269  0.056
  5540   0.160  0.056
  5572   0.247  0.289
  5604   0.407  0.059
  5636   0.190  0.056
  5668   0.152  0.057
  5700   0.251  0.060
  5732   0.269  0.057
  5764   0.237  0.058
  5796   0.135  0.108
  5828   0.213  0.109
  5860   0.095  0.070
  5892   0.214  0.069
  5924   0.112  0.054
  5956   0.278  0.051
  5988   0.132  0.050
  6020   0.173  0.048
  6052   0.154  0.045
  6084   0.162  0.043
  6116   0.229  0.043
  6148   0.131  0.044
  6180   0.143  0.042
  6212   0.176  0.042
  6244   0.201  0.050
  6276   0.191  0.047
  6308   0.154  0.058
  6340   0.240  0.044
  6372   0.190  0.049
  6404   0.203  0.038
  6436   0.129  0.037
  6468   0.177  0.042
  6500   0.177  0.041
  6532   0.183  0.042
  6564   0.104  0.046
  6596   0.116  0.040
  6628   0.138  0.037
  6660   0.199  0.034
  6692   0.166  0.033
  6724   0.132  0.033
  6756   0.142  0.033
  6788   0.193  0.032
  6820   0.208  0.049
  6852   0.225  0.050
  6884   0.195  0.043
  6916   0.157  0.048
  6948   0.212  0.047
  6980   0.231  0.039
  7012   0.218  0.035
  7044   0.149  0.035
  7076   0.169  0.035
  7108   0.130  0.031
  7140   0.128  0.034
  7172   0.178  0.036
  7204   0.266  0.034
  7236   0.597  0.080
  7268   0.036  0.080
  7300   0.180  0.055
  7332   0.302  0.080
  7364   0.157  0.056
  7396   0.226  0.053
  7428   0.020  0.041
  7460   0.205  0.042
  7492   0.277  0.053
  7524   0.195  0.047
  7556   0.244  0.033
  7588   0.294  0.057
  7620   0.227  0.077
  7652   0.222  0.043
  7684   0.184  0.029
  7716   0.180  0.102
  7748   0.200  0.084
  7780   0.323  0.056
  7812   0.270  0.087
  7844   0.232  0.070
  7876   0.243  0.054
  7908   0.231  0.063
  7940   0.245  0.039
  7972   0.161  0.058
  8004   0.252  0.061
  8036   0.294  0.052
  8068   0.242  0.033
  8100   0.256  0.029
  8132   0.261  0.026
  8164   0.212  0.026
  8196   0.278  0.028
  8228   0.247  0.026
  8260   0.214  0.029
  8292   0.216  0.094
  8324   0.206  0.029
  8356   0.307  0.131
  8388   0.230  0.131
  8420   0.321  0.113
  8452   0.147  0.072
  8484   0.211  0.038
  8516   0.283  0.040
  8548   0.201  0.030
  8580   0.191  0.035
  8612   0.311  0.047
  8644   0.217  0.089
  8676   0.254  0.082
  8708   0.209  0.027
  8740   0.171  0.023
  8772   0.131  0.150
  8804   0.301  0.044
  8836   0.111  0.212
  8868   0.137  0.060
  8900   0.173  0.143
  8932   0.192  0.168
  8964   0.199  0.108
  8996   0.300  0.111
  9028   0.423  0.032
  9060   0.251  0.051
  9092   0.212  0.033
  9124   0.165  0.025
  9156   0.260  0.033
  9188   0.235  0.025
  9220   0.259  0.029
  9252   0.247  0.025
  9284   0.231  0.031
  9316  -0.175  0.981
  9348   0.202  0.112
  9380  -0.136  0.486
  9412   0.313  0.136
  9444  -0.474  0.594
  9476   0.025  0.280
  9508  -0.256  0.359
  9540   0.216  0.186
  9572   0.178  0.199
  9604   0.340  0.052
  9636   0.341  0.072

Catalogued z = 0.94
